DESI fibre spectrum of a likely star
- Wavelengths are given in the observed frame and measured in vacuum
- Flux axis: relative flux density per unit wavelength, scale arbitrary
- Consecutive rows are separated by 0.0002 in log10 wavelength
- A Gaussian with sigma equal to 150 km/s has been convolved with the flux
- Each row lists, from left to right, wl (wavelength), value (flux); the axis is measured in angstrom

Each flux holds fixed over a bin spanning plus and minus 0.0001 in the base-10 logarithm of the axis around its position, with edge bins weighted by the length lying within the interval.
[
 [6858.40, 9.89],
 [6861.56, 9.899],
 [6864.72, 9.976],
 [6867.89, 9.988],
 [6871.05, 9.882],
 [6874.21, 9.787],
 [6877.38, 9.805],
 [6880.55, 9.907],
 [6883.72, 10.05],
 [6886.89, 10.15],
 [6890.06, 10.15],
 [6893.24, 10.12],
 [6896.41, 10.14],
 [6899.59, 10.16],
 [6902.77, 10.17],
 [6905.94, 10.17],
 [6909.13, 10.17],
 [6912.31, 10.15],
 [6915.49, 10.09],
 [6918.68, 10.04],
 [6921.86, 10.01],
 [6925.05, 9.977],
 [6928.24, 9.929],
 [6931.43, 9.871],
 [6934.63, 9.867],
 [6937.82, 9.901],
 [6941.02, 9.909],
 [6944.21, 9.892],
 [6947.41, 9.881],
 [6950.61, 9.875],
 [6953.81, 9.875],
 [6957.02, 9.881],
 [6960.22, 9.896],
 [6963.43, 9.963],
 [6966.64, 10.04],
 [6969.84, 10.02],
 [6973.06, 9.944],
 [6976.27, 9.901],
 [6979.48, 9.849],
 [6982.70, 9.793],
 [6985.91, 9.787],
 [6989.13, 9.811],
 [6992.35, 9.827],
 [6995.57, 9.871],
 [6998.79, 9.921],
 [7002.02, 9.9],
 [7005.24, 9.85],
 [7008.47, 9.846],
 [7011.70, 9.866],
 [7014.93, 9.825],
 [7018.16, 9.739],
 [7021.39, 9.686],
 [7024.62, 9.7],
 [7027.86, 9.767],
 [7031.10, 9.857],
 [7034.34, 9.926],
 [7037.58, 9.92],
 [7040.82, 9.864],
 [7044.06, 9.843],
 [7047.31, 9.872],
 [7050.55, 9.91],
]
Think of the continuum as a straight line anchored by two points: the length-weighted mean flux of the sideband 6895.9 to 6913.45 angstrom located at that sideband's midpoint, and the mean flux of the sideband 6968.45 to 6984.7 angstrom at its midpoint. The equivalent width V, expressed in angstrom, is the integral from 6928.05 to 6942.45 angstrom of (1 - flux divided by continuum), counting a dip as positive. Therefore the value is 0.2 angstrom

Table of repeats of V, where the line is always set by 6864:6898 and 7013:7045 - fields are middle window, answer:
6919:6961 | 0.1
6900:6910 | -0.2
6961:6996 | -0.1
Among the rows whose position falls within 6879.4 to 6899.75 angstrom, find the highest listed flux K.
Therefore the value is 10.16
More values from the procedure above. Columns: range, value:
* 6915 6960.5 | 10.09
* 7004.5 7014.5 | 9.866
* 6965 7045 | 10.04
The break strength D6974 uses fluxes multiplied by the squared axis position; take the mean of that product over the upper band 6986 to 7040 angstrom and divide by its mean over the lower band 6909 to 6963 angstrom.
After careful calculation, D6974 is 1.0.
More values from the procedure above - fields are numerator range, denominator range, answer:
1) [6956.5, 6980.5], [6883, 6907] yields 1.00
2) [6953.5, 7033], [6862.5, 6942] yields 1.01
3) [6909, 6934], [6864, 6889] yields 1.02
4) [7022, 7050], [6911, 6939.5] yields 1.02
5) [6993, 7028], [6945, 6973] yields 1.00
